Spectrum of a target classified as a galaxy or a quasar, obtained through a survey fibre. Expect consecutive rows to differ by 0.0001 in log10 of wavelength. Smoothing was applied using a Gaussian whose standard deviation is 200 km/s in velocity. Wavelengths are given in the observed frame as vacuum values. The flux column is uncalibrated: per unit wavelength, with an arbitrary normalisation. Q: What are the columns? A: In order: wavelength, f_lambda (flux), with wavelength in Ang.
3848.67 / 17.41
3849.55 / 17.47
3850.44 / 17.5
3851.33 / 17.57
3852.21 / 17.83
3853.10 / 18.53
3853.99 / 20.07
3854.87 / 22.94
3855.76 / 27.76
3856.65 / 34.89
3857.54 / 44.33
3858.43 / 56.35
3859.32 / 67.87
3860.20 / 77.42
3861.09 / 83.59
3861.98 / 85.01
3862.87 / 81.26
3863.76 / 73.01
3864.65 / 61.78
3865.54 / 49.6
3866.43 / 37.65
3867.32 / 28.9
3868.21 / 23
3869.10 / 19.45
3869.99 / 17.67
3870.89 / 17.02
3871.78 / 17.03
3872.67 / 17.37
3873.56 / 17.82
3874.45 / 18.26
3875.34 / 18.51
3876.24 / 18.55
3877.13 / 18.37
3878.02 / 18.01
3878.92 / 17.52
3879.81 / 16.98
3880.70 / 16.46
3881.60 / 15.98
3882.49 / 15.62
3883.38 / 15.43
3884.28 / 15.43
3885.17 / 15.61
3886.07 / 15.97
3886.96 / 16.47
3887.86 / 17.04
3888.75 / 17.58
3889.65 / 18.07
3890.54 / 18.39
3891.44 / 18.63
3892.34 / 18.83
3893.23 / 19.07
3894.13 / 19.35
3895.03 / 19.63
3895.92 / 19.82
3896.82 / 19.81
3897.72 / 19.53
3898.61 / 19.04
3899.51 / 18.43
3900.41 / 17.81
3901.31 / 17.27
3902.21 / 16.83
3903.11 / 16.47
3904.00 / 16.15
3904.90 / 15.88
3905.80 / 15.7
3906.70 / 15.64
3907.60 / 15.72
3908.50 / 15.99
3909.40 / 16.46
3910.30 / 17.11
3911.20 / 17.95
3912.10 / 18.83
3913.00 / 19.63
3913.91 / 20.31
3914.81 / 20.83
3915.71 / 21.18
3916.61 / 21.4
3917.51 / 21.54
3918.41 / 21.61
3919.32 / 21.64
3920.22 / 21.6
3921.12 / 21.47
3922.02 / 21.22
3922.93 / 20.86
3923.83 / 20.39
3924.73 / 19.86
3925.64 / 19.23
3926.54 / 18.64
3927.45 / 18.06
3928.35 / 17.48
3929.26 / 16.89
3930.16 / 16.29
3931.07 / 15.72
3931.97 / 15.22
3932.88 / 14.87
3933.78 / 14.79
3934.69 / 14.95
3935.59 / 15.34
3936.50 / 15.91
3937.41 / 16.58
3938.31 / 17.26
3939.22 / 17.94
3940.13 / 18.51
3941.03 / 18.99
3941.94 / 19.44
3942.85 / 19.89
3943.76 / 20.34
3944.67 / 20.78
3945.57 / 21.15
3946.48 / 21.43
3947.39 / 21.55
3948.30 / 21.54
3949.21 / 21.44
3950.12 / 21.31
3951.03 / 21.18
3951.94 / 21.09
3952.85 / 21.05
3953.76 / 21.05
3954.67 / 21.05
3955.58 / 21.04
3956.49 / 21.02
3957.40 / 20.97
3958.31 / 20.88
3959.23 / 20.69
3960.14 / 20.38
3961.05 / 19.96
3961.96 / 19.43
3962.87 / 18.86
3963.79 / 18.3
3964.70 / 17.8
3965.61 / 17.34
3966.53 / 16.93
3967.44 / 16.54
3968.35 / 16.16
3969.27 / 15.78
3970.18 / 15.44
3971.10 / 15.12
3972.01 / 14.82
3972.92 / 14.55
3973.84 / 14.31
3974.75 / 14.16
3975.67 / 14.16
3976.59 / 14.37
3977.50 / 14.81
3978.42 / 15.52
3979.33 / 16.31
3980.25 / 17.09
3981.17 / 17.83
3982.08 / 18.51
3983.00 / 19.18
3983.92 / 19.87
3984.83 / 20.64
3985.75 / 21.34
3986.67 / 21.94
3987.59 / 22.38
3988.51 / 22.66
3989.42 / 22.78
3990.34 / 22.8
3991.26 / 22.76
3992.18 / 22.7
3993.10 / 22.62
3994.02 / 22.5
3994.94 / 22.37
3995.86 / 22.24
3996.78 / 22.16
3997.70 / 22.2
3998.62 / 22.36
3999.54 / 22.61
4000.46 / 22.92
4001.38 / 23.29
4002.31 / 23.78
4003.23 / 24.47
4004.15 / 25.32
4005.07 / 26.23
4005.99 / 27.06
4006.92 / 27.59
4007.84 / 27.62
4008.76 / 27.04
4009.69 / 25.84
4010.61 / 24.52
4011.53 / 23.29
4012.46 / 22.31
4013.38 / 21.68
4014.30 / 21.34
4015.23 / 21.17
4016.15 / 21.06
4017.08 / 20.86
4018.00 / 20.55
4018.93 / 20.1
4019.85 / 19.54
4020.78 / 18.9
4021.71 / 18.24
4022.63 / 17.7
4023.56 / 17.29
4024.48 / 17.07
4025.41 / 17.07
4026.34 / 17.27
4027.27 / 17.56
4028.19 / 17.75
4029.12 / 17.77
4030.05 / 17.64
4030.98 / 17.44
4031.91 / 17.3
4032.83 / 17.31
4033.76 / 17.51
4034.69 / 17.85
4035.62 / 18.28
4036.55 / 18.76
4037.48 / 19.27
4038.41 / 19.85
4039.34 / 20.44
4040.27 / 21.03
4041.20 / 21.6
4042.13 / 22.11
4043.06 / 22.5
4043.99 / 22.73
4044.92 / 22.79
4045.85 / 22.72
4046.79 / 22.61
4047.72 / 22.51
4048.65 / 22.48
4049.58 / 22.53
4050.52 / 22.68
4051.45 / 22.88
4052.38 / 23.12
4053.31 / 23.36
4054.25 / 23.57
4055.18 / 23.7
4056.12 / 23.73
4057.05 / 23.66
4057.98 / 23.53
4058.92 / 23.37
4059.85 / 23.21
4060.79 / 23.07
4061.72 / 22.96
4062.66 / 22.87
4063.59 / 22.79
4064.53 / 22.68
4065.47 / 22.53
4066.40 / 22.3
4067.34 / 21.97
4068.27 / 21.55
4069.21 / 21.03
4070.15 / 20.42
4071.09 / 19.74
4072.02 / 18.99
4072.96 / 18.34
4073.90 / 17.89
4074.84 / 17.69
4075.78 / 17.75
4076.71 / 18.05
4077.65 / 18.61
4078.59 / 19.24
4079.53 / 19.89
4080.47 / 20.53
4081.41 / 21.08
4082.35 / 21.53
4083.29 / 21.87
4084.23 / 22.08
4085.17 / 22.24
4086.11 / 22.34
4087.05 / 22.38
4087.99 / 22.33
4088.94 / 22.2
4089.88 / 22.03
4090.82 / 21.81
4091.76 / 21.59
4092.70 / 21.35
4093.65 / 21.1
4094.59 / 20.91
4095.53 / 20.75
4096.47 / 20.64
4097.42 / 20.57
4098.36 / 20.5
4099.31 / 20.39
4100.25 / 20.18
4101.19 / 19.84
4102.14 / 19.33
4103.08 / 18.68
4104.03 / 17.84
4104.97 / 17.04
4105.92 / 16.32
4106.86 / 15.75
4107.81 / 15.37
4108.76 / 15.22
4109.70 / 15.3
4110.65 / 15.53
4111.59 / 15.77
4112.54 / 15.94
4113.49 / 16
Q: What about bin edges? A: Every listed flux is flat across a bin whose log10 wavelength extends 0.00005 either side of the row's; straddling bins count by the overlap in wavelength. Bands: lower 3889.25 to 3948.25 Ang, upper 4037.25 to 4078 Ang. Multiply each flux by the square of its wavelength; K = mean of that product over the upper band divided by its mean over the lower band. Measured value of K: 1.25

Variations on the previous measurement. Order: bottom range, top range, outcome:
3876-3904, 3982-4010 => 1.39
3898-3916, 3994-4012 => 1.45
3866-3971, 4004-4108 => 1.20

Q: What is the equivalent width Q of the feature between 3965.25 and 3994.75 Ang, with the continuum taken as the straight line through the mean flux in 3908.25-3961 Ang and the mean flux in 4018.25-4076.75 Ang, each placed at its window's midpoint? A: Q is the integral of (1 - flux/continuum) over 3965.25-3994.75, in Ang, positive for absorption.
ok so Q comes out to 2.3 Ang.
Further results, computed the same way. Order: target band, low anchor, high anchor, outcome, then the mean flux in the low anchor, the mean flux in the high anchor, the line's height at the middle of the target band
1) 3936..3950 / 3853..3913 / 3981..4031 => 2.5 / 26.1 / 21.6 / 23.9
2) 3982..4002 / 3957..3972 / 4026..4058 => -3.2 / 18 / 20.8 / 19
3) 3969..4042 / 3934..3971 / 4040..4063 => 3.4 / 19.1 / 22.9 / 21.1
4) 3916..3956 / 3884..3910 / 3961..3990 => -4.0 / 17.5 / 17.6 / 17.6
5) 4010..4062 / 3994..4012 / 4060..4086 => 4.1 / 24.3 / 20.8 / 22.6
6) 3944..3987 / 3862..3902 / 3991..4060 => 7.3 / 23.6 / 21.6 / 22.5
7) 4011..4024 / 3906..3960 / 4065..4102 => -0.2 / 19.2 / 20.7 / 20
